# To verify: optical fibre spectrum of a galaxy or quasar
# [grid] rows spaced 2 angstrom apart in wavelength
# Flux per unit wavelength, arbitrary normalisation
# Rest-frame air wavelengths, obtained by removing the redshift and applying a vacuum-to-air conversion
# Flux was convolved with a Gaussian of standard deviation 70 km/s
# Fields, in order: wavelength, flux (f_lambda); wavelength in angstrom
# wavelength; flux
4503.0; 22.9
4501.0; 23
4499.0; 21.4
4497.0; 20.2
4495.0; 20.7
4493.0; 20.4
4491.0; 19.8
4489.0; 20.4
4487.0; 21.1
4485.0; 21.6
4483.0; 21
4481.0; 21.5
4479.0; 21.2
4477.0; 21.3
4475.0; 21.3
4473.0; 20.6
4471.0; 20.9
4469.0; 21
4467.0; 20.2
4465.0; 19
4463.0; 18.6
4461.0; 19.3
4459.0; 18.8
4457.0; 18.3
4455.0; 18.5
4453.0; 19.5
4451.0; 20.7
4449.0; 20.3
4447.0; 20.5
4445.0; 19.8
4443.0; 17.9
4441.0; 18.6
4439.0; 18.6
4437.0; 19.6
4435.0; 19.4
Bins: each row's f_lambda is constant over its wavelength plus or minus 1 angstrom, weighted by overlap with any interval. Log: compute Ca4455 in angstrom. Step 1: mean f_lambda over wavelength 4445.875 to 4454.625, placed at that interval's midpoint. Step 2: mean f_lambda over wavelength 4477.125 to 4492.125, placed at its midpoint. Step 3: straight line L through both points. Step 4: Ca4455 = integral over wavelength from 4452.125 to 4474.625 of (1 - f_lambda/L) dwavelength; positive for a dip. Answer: 1.0 angstrom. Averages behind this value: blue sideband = 20.1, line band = 19.6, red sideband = 21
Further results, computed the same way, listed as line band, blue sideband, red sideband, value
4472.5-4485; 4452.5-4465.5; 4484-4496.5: -0.77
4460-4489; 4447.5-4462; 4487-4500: -0.92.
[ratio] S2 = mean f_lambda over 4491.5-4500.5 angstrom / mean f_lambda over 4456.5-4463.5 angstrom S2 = 1.1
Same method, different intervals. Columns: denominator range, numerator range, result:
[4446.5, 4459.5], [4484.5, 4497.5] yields 1.06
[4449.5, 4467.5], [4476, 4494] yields 1.09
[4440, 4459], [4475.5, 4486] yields 1.10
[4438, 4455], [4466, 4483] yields 1.08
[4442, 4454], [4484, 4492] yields 1.05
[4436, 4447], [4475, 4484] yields 1.12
